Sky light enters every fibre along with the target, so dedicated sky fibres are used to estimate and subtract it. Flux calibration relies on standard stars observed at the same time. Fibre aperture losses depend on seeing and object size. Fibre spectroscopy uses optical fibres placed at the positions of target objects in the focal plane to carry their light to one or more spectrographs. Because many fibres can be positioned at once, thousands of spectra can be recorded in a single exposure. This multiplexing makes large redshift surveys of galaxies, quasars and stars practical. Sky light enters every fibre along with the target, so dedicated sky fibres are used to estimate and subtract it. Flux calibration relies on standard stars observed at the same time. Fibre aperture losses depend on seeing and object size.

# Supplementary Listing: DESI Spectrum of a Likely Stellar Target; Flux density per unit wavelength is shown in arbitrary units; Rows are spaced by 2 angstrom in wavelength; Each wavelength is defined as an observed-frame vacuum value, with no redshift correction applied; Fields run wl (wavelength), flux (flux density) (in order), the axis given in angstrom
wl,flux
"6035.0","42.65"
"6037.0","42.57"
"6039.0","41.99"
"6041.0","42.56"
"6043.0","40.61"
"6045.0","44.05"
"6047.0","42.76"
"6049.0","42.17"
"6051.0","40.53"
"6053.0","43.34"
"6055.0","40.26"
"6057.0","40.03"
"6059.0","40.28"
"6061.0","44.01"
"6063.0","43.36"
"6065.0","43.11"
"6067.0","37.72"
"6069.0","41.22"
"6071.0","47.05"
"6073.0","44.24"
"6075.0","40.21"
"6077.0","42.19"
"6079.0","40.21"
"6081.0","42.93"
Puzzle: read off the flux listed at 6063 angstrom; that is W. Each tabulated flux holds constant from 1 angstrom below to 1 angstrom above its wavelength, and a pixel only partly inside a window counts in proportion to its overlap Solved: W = 43.36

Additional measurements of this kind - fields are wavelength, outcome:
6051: 40.53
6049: 42.17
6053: 43.34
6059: 40.28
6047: 42.76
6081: 42.93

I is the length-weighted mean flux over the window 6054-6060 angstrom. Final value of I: 40.2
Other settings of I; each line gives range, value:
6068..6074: 44.2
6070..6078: 43.4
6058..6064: 42.5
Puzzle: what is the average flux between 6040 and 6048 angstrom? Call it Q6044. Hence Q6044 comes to 42.5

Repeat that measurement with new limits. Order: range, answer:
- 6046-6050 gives 42.5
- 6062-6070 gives 41.4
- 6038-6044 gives 41.7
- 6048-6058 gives 41.3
